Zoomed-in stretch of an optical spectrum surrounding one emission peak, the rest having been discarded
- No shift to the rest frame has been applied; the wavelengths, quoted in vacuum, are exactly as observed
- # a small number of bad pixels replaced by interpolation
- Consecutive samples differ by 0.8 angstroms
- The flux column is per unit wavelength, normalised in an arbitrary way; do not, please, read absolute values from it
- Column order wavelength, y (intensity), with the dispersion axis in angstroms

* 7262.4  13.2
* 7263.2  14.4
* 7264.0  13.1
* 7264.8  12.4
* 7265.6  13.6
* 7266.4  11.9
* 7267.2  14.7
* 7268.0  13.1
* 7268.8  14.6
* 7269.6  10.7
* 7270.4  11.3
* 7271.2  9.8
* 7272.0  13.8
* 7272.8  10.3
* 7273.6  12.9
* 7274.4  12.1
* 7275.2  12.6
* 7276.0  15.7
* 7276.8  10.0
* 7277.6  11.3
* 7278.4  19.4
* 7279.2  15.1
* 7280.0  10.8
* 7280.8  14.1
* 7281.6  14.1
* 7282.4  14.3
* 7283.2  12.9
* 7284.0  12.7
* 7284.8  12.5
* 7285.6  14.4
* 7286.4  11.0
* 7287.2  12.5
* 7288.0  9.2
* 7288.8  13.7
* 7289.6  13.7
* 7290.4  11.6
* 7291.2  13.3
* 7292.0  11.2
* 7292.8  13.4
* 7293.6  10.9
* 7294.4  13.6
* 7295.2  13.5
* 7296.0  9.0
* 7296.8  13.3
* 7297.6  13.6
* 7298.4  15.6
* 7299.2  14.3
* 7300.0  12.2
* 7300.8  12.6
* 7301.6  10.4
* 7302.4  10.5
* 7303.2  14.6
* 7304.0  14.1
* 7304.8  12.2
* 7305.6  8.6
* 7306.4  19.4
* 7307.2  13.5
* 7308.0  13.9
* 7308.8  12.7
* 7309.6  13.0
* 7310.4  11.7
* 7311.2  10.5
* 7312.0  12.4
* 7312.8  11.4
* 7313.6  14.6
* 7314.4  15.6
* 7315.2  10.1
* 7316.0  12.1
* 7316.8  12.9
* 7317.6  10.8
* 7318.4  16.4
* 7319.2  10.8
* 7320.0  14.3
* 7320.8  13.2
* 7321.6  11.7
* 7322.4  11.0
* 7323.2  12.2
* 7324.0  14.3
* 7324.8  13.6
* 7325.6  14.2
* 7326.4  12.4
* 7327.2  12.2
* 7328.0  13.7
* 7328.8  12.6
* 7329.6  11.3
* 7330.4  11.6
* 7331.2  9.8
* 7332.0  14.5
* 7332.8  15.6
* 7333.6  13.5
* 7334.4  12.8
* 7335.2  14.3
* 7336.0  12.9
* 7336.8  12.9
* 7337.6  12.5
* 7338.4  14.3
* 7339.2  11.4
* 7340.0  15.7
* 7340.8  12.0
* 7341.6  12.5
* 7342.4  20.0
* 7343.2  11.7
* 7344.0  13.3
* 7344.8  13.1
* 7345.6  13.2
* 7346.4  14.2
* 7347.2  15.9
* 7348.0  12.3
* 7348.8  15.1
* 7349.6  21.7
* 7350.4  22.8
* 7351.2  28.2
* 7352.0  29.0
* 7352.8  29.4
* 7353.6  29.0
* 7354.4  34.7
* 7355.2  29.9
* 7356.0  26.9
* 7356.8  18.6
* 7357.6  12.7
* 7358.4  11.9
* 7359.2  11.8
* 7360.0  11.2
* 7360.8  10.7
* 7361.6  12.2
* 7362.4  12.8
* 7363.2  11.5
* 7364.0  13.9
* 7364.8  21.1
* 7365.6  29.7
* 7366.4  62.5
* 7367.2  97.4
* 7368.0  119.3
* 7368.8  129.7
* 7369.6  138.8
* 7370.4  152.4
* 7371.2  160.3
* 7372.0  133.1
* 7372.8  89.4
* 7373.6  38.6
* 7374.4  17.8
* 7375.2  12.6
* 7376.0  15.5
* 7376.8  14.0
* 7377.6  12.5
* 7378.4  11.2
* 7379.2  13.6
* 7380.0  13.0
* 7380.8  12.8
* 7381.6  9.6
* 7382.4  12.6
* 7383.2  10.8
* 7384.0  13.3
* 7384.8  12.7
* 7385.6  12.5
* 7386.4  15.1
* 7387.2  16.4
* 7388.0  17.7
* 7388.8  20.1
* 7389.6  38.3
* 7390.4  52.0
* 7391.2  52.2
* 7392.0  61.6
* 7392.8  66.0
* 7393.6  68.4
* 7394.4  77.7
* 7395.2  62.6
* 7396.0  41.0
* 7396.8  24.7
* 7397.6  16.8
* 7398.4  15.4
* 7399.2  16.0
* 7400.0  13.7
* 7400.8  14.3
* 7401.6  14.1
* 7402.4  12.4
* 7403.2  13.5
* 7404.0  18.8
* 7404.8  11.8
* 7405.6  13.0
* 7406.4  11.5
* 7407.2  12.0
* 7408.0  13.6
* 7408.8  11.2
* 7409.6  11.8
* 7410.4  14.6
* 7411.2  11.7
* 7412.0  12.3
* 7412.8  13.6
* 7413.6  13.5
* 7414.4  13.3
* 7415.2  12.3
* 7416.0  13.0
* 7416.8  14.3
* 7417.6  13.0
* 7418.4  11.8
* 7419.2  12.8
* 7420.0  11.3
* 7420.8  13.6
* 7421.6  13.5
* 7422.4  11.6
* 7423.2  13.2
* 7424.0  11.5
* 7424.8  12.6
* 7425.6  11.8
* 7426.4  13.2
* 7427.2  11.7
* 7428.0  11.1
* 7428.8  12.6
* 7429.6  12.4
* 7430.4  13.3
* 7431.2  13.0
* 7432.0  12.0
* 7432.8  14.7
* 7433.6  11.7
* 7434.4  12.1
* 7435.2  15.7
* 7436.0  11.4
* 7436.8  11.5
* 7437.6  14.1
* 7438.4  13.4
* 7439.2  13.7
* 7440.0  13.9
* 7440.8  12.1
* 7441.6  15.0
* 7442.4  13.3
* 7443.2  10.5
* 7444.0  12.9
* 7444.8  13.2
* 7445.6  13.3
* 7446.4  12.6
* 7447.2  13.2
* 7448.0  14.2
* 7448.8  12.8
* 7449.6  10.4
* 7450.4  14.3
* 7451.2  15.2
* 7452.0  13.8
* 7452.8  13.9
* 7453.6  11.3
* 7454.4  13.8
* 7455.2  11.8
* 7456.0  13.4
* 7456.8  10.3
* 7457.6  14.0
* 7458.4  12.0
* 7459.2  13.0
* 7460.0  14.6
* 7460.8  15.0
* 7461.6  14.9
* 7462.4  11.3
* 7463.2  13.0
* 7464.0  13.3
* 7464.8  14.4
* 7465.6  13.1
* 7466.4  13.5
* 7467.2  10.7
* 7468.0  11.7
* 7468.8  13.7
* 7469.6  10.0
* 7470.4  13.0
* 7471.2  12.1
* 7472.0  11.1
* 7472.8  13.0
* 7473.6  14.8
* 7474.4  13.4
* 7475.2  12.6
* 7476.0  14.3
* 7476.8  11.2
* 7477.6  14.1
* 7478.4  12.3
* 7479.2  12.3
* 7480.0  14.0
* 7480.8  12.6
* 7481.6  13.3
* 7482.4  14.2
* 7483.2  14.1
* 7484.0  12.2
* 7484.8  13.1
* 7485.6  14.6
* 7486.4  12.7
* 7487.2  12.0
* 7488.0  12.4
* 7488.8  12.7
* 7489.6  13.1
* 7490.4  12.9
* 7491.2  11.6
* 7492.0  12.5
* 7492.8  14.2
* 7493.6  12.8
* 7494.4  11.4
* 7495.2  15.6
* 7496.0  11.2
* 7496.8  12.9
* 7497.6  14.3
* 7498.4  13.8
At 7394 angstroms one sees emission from [N II]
